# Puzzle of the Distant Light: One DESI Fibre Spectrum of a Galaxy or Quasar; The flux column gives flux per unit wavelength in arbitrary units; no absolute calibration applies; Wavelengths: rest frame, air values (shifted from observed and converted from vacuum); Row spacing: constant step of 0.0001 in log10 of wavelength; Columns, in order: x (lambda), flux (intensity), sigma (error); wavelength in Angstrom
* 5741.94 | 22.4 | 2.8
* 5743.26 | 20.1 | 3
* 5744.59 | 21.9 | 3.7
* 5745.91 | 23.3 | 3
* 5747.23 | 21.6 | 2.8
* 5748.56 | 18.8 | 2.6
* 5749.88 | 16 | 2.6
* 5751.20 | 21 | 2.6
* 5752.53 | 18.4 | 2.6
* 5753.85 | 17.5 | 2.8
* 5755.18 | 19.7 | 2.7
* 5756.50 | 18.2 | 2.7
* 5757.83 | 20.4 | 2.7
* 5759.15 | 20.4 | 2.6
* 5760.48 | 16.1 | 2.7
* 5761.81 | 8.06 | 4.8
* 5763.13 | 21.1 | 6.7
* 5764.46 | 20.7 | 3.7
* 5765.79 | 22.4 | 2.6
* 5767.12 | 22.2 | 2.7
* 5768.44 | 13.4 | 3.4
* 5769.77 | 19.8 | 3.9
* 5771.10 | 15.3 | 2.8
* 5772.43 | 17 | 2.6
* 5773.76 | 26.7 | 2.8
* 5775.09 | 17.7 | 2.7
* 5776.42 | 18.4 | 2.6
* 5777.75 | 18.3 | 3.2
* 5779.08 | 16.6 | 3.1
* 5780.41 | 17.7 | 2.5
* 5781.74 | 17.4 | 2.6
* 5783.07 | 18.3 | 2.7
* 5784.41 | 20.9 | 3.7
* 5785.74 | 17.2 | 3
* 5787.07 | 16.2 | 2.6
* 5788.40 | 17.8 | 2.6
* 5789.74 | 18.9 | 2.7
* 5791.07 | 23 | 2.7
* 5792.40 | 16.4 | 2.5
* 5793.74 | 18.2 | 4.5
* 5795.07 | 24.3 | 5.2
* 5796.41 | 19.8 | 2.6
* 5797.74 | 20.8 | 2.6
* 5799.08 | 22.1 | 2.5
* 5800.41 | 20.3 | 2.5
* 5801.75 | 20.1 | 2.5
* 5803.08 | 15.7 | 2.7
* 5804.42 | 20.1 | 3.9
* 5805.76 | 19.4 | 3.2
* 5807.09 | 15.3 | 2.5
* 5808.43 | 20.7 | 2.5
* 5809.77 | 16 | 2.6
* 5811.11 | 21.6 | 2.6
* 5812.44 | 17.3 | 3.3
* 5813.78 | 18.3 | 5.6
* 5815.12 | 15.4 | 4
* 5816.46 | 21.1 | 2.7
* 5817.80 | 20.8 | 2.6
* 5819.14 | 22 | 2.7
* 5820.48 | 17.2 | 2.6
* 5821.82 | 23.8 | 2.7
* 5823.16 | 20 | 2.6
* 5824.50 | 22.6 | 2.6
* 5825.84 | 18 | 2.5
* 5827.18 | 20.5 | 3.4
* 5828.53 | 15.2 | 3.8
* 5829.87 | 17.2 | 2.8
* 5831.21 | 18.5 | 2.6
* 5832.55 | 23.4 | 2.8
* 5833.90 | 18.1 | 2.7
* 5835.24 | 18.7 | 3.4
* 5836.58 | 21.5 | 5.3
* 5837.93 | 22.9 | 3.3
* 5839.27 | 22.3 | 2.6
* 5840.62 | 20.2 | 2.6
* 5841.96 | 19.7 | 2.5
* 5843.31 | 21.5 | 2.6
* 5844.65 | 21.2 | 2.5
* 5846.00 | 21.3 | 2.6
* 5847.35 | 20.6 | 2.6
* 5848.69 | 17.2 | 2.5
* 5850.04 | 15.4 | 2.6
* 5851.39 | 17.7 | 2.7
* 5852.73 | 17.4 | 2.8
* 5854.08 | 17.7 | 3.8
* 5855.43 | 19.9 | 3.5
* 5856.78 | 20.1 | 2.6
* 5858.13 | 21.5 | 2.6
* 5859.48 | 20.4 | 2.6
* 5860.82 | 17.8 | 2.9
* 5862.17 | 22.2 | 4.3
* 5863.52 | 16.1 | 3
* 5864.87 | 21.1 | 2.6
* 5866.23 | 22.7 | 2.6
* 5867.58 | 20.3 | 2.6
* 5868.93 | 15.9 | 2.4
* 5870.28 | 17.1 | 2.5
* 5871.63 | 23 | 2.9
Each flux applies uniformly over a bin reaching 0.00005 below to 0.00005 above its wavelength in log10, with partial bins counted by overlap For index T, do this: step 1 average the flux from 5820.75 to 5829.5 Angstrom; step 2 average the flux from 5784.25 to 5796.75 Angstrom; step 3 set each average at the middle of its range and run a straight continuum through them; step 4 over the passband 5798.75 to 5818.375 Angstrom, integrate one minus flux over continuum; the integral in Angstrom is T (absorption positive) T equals 0.6 Angstrom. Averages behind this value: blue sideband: 19.2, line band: 18.9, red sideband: 19.8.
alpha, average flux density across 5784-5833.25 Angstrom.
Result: 19.3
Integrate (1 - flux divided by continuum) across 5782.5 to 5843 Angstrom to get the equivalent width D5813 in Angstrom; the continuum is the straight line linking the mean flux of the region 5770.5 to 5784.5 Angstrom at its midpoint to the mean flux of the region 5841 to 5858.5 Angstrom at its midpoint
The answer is -2.0 Angstrom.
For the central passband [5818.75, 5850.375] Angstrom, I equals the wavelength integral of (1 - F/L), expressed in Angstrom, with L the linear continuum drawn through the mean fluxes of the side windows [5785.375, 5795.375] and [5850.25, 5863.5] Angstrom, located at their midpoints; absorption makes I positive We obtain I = -1.6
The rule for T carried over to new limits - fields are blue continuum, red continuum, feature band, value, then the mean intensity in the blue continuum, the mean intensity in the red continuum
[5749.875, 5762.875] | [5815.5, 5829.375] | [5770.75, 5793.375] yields 0.2 Angstrom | 17.8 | 20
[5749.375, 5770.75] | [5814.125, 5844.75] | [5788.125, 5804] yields -0.5 Angstrom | 18.4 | 20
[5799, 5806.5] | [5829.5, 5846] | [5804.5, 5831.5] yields 1.1 Angstrom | 19.4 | 20.5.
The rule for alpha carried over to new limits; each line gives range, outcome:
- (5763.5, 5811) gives 19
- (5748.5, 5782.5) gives 18.4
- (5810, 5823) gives 19.6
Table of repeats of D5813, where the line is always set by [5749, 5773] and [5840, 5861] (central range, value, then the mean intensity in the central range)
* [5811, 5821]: -0.1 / 19.1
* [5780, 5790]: 0.3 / 18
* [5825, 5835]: 0.2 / 18.8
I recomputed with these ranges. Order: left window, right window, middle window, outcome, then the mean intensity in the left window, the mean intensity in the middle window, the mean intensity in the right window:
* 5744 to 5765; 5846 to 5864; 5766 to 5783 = 0.4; 18.9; 18.5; 18.9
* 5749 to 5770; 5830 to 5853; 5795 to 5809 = -0.4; 18.4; 19.7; 19.8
